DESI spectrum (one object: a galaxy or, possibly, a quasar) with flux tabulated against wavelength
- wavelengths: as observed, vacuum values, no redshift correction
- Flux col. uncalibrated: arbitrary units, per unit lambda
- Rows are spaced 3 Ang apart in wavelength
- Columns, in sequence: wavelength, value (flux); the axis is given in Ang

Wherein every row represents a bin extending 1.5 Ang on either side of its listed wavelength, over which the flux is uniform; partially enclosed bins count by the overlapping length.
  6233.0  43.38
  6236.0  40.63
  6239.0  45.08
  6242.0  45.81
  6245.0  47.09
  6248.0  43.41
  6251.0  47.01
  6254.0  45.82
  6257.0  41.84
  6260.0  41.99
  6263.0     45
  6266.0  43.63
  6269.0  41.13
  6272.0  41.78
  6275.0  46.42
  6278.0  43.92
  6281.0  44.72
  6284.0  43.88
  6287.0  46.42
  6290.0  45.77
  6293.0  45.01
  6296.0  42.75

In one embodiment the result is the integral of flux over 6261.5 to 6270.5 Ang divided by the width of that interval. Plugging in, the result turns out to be 43.3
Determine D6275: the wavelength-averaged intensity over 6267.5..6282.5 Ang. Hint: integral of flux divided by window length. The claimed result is 43.6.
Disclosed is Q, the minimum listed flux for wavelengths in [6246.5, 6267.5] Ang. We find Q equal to 41.84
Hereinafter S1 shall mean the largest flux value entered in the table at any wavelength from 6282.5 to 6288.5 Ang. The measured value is 46.42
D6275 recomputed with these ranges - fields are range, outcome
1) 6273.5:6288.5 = 45.1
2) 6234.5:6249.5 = 44.4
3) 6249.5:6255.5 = 46.4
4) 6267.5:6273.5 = 41.5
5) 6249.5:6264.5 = 44.3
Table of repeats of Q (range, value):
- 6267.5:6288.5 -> 41.13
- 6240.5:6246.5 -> 45.81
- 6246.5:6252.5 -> 43.41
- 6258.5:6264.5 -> 41.99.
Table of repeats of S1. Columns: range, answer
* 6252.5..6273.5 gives 45.82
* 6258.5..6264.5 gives 45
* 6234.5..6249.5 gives 47.09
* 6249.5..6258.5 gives 47.01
